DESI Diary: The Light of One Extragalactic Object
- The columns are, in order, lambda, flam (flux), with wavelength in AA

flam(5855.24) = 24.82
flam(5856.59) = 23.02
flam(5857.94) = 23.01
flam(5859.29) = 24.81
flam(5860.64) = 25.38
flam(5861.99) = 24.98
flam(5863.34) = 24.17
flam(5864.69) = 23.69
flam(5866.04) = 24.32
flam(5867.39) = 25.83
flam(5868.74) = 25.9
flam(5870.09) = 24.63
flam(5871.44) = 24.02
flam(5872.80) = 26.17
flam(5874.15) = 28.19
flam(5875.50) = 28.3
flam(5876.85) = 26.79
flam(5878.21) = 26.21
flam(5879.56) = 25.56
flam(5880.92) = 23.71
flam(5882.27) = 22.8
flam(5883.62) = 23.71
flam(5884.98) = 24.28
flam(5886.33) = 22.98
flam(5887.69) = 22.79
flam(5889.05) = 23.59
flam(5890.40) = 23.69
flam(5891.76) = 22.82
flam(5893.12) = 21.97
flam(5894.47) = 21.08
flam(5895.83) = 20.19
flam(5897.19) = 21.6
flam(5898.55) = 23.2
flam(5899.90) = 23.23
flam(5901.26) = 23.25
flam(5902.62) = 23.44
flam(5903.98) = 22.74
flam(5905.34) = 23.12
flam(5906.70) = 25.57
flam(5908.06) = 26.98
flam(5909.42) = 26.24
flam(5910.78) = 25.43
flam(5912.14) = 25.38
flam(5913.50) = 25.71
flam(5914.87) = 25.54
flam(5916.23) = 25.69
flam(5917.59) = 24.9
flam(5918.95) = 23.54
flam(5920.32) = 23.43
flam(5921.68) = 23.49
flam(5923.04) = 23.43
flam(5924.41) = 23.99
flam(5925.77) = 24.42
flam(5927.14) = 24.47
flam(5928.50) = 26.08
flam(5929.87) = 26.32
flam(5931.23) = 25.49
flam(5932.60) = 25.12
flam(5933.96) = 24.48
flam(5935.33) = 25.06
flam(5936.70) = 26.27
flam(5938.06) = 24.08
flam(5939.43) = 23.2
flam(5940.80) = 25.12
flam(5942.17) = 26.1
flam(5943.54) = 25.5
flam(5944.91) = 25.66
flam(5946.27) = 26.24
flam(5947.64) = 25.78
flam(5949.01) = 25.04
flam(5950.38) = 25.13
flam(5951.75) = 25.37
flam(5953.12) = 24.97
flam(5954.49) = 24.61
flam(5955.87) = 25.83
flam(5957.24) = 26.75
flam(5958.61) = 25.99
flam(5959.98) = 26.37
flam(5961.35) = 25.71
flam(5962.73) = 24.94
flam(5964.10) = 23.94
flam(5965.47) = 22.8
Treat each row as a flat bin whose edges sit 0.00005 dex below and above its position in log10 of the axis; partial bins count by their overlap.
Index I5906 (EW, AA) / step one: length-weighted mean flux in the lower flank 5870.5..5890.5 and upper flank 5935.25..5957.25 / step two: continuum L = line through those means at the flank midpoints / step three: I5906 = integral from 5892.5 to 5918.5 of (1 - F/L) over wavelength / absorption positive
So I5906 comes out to 1.1 AA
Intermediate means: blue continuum 24.9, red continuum 25.3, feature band 24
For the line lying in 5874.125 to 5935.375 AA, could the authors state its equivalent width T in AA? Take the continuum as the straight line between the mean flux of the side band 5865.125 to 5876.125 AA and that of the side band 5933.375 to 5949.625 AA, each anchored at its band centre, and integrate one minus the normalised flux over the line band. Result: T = 3.0 AA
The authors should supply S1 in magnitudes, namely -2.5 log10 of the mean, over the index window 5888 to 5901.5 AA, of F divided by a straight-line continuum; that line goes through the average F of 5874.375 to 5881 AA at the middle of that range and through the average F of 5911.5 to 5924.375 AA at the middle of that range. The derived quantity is 0.144 mag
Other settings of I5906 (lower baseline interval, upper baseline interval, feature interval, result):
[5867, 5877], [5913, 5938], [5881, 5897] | 1.9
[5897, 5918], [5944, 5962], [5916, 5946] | 0.4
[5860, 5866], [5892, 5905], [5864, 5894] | -1.3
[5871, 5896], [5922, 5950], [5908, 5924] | -0.1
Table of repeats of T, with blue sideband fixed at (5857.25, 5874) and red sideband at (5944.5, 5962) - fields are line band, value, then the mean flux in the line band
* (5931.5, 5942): 0.27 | 24.8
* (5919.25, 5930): 0.45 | 24.3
